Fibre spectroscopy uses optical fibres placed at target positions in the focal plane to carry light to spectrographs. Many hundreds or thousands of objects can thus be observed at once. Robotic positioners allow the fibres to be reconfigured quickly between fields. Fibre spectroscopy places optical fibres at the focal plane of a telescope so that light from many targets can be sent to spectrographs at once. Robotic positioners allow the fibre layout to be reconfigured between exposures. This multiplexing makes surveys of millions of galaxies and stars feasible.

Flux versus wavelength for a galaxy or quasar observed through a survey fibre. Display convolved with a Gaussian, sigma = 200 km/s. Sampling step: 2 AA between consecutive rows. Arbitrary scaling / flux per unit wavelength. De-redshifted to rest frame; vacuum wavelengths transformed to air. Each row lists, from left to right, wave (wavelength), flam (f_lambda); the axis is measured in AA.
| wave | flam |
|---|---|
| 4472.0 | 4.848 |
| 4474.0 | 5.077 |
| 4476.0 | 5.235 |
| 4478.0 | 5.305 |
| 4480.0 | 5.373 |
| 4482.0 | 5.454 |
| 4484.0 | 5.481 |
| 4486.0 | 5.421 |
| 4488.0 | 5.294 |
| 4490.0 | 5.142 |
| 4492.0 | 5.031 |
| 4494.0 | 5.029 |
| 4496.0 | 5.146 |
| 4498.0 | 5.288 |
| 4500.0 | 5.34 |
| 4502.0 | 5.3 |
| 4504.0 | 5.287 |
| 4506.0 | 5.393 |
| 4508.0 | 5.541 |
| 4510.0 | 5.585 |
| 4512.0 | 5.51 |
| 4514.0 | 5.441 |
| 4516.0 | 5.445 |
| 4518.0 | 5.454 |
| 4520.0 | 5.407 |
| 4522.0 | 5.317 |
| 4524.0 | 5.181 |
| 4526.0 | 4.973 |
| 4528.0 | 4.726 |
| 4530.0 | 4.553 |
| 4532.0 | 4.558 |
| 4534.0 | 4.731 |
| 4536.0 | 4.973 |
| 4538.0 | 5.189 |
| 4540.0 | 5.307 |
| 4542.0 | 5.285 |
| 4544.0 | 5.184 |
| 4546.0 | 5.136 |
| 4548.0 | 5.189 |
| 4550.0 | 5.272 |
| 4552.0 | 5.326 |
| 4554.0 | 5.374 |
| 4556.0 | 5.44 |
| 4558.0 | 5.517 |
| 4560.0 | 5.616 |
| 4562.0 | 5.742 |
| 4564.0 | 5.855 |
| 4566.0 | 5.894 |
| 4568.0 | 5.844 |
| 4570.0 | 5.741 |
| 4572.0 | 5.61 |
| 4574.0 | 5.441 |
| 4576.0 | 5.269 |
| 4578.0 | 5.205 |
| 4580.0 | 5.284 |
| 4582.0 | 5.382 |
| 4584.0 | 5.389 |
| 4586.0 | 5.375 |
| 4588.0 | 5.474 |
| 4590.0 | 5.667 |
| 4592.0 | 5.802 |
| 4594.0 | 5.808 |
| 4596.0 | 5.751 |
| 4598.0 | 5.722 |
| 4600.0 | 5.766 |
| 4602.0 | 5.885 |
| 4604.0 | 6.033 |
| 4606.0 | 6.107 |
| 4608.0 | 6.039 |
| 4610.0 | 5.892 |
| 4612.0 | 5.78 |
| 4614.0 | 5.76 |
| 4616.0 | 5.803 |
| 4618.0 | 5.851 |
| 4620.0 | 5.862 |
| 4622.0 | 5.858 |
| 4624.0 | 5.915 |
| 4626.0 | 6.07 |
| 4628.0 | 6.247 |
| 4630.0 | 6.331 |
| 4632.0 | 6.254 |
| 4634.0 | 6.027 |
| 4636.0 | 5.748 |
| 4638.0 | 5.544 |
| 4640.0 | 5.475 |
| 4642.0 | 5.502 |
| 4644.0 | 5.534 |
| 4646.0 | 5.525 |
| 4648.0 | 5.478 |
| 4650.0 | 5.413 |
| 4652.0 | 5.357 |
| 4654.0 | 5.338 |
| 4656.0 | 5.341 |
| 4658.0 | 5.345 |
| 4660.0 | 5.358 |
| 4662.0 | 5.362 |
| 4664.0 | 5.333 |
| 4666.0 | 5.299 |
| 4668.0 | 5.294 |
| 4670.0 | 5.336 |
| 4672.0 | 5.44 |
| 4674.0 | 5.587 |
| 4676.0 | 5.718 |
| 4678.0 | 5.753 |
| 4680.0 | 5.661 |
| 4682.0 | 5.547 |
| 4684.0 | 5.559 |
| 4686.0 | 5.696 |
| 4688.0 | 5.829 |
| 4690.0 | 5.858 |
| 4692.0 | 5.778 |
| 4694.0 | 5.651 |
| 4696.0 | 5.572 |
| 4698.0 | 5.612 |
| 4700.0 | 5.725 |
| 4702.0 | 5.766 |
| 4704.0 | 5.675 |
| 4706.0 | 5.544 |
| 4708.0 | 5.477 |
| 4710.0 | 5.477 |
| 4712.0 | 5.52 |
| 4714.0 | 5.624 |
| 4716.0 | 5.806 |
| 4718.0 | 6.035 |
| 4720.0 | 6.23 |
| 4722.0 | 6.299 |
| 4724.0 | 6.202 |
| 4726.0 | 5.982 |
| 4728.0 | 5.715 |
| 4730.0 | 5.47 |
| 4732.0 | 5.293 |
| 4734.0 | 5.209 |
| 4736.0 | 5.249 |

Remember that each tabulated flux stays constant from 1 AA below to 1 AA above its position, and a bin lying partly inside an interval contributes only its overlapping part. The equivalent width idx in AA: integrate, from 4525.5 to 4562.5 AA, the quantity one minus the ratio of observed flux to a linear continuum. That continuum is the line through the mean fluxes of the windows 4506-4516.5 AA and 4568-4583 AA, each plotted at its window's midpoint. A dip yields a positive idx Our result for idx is 2.12 AA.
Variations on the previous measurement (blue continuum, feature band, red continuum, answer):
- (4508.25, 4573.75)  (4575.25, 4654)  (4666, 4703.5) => -3.4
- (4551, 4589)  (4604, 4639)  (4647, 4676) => -3.2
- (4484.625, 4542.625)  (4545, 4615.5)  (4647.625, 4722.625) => -3.4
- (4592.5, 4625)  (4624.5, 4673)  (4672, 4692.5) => 1.5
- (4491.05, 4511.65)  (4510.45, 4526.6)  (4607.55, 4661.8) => 0.0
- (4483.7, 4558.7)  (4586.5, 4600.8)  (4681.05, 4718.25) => -0.8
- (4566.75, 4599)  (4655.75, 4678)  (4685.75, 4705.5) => 1.0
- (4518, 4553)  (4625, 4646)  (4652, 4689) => -1.9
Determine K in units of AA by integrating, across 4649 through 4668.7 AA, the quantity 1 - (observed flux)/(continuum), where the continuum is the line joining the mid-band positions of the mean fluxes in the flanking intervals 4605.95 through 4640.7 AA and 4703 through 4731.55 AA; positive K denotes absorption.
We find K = 1.8 AA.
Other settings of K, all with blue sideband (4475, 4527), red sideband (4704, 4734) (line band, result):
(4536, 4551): 0.55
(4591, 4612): -1.37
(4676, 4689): -0.02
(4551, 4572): -0.75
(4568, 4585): 0.08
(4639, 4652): 0.28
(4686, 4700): -0.06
